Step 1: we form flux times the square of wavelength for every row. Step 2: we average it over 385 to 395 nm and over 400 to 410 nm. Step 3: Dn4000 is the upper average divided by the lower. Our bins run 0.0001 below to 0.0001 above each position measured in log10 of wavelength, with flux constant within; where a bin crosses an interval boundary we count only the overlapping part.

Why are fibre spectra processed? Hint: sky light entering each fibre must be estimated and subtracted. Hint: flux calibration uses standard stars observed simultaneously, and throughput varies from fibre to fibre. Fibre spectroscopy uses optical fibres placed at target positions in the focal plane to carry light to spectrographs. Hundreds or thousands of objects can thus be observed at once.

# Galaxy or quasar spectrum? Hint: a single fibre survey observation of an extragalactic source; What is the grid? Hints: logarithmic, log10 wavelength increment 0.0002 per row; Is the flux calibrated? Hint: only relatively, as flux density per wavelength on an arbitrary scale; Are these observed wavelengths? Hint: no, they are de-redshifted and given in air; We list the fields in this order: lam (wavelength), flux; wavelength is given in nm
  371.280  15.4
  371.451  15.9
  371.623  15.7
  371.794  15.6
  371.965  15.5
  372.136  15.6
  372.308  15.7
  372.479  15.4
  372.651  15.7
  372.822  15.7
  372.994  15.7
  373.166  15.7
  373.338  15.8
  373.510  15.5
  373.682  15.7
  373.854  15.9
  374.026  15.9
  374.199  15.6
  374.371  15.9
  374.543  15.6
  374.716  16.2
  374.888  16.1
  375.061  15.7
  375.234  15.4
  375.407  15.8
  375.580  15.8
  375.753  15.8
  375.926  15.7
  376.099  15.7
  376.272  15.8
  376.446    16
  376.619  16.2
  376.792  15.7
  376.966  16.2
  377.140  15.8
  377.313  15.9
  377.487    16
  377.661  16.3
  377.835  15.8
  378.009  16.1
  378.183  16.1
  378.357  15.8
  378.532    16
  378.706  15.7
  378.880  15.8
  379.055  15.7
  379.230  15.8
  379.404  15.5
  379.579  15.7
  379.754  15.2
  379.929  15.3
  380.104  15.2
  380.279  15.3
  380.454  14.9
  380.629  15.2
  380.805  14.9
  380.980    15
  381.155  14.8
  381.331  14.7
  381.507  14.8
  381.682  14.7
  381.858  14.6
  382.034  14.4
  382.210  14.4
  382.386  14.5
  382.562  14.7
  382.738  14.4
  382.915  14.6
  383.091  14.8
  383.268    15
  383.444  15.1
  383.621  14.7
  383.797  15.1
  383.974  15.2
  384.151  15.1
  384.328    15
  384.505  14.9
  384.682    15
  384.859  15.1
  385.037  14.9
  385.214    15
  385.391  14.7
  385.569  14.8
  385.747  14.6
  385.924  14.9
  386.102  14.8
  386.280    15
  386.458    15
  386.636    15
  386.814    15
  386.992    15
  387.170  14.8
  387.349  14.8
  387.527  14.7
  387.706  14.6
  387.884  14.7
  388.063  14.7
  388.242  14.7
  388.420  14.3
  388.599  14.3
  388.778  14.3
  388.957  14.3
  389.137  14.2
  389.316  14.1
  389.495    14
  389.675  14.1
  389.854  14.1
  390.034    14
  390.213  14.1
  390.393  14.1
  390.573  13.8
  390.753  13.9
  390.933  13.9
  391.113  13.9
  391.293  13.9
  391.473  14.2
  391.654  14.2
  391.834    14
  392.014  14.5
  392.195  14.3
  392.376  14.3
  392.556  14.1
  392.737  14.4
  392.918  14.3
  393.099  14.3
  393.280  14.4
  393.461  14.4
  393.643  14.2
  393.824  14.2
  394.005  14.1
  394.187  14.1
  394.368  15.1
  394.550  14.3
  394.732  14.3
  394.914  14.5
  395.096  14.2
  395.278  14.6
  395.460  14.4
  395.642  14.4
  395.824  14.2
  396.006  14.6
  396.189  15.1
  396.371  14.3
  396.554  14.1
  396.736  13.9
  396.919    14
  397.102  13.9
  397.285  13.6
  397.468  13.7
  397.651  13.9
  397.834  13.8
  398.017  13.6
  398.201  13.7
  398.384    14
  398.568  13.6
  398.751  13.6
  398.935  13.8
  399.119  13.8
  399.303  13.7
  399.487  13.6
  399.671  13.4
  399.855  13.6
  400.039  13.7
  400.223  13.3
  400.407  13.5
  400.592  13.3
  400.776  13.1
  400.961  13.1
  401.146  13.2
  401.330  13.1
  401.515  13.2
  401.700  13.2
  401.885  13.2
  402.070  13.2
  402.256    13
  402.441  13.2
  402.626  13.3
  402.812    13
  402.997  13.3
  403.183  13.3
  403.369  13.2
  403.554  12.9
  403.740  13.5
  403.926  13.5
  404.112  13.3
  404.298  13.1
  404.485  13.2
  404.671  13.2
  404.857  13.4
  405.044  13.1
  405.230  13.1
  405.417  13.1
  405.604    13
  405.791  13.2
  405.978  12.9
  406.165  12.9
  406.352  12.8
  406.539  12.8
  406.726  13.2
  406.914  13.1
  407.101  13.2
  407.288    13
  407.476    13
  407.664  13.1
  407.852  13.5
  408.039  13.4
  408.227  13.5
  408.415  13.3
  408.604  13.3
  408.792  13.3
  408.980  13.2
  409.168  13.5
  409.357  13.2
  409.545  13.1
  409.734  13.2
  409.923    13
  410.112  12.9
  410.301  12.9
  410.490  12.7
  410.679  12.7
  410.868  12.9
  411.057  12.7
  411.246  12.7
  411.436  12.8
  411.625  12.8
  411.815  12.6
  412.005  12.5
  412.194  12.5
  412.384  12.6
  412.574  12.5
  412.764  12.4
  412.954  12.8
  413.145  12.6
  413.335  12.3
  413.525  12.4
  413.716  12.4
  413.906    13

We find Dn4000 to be 0.99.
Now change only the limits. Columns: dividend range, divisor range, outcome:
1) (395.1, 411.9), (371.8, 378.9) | 0.98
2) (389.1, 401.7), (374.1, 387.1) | 0.99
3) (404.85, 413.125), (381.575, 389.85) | 0.99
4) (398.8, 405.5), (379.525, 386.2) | 0.99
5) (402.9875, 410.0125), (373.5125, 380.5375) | 0.97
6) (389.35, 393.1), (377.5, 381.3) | 0.97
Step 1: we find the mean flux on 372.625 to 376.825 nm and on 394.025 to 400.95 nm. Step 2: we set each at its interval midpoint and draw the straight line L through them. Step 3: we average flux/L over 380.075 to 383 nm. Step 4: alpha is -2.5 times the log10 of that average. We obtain 0.03 mag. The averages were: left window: 15.8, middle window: 14.8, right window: 13.9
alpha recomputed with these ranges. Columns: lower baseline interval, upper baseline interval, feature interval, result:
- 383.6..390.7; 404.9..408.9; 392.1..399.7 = -0.01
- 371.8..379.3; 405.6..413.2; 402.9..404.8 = 0.01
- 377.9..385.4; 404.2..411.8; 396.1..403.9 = 0.01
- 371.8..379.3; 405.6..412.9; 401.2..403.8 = 0.03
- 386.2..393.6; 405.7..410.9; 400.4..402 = 0.03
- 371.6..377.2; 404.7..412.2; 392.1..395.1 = -0.01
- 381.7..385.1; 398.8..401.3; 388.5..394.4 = 0.00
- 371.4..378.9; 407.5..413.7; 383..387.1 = 0.00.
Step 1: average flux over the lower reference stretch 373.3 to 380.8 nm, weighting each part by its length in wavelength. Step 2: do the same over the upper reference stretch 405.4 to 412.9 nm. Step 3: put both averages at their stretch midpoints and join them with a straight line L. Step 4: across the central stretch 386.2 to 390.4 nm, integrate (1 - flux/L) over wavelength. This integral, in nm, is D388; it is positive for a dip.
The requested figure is 0.08 nm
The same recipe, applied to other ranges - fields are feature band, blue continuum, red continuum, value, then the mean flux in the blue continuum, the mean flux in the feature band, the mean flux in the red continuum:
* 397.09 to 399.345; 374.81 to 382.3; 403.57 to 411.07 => 0.023 nm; 15.5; 13.7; 13.1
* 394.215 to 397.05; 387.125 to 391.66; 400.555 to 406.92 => -0.127 nm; 14.3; 14.4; 13.1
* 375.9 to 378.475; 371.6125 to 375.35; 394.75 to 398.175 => -0.081 nm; 15.7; 15.9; 14.1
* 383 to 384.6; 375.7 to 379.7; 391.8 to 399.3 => 0.031 nm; 15.9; 15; 14.2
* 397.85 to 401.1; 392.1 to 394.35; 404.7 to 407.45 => 0.032 nm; 14.3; 13.6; 13.1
